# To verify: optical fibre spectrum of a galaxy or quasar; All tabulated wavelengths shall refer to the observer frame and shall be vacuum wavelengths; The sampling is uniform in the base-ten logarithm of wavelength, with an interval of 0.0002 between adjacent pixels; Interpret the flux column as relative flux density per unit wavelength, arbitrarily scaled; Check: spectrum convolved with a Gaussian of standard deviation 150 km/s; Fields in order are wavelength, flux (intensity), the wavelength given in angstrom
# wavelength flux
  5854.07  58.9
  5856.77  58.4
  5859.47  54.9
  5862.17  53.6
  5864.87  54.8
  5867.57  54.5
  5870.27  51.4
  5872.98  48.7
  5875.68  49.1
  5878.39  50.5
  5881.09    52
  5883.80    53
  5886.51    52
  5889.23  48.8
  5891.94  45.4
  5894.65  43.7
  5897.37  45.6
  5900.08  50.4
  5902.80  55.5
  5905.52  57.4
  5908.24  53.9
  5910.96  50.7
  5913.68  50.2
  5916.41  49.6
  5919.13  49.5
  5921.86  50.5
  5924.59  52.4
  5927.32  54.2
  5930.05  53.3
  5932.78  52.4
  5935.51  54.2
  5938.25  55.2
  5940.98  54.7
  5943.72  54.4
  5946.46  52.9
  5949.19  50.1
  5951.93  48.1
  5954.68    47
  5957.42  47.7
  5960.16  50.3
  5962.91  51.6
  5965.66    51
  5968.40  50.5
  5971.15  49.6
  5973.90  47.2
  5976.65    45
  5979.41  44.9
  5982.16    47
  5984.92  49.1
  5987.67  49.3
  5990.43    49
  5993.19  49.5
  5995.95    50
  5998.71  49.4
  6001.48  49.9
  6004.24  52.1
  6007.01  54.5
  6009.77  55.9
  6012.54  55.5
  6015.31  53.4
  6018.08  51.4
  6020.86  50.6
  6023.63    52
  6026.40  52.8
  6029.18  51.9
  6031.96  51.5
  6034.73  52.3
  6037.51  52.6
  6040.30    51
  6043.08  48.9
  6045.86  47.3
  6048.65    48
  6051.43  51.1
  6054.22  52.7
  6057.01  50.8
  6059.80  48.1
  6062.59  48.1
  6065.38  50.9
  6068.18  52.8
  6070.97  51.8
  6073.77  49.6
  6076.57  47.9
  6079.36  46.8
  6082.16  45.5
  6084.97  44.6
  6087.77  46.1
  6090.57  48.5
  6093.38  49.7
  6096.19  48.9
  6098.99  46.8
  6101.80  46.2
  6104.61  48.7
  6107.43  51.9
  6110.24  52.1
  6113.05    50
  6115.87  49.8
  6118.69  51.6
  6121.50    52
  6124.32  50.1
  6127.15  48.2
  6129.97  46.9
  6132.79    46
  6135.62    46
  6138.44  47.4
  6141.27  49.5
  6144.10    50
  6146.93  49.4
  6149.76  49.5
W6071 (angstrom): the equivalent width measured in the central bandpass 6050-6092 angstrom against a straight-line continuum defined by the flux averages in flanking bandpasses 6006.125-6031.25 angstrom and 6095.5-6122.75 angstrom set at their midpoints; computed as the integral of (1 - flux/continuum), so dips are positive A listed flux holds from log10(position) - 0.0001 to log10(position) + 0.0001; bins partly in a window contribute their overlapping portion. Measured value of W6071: 1.8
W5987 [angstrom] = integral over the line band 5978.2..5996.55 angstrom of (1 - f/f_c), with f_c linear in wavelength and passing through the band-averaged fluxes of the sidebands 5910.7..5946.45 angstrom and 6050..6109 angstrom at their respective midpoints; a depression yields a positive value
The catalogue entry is 1.0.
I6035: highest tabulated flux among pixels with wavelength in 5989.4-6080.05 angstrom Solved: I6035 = 55.9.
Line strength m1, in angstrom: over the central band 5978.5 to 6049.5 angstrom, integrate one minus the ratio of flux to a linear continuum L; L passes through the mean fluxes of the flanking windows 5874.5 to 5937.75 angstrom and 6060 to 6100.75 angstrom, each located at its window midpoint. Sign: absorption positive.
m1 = -2.0 angstrom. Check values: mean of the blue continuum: 51.1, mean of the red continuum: 48.4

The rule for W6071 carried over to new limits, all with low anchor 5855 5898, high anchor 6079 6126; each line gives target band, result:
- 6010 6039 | -1.69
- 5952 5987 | 1.25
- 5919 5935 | -0.54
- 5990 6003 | 0.08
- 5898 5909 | -0.62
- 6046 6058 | -0.23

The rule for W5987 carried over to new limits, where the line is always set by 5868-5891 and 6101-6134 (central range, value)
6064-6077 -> -0.3 angstrom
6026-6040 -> -0.6 angstrom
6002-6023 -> -1.3 angstrom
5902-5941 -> -1.8 angstrom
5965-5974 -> 0.1 angstrom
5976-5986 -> 0.7 angstrom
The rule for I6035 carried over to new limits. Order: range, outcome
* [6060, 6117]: 52.8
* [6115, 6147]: 52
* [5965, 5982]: 51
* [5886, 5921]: 57.4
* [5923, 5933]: 54.2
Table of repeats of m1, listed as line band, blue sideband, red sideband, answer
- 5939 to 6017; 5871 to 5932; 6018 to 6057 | 0.8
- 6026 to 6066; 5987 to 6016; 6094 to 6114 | 0.1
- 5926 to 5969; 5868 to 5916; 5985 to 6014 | -0.6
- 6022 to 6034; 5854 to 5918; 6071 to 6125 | -0.5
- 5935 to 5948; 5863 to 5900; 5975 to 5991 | -1.6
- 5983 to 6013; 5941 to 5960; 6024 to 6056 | -0.2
